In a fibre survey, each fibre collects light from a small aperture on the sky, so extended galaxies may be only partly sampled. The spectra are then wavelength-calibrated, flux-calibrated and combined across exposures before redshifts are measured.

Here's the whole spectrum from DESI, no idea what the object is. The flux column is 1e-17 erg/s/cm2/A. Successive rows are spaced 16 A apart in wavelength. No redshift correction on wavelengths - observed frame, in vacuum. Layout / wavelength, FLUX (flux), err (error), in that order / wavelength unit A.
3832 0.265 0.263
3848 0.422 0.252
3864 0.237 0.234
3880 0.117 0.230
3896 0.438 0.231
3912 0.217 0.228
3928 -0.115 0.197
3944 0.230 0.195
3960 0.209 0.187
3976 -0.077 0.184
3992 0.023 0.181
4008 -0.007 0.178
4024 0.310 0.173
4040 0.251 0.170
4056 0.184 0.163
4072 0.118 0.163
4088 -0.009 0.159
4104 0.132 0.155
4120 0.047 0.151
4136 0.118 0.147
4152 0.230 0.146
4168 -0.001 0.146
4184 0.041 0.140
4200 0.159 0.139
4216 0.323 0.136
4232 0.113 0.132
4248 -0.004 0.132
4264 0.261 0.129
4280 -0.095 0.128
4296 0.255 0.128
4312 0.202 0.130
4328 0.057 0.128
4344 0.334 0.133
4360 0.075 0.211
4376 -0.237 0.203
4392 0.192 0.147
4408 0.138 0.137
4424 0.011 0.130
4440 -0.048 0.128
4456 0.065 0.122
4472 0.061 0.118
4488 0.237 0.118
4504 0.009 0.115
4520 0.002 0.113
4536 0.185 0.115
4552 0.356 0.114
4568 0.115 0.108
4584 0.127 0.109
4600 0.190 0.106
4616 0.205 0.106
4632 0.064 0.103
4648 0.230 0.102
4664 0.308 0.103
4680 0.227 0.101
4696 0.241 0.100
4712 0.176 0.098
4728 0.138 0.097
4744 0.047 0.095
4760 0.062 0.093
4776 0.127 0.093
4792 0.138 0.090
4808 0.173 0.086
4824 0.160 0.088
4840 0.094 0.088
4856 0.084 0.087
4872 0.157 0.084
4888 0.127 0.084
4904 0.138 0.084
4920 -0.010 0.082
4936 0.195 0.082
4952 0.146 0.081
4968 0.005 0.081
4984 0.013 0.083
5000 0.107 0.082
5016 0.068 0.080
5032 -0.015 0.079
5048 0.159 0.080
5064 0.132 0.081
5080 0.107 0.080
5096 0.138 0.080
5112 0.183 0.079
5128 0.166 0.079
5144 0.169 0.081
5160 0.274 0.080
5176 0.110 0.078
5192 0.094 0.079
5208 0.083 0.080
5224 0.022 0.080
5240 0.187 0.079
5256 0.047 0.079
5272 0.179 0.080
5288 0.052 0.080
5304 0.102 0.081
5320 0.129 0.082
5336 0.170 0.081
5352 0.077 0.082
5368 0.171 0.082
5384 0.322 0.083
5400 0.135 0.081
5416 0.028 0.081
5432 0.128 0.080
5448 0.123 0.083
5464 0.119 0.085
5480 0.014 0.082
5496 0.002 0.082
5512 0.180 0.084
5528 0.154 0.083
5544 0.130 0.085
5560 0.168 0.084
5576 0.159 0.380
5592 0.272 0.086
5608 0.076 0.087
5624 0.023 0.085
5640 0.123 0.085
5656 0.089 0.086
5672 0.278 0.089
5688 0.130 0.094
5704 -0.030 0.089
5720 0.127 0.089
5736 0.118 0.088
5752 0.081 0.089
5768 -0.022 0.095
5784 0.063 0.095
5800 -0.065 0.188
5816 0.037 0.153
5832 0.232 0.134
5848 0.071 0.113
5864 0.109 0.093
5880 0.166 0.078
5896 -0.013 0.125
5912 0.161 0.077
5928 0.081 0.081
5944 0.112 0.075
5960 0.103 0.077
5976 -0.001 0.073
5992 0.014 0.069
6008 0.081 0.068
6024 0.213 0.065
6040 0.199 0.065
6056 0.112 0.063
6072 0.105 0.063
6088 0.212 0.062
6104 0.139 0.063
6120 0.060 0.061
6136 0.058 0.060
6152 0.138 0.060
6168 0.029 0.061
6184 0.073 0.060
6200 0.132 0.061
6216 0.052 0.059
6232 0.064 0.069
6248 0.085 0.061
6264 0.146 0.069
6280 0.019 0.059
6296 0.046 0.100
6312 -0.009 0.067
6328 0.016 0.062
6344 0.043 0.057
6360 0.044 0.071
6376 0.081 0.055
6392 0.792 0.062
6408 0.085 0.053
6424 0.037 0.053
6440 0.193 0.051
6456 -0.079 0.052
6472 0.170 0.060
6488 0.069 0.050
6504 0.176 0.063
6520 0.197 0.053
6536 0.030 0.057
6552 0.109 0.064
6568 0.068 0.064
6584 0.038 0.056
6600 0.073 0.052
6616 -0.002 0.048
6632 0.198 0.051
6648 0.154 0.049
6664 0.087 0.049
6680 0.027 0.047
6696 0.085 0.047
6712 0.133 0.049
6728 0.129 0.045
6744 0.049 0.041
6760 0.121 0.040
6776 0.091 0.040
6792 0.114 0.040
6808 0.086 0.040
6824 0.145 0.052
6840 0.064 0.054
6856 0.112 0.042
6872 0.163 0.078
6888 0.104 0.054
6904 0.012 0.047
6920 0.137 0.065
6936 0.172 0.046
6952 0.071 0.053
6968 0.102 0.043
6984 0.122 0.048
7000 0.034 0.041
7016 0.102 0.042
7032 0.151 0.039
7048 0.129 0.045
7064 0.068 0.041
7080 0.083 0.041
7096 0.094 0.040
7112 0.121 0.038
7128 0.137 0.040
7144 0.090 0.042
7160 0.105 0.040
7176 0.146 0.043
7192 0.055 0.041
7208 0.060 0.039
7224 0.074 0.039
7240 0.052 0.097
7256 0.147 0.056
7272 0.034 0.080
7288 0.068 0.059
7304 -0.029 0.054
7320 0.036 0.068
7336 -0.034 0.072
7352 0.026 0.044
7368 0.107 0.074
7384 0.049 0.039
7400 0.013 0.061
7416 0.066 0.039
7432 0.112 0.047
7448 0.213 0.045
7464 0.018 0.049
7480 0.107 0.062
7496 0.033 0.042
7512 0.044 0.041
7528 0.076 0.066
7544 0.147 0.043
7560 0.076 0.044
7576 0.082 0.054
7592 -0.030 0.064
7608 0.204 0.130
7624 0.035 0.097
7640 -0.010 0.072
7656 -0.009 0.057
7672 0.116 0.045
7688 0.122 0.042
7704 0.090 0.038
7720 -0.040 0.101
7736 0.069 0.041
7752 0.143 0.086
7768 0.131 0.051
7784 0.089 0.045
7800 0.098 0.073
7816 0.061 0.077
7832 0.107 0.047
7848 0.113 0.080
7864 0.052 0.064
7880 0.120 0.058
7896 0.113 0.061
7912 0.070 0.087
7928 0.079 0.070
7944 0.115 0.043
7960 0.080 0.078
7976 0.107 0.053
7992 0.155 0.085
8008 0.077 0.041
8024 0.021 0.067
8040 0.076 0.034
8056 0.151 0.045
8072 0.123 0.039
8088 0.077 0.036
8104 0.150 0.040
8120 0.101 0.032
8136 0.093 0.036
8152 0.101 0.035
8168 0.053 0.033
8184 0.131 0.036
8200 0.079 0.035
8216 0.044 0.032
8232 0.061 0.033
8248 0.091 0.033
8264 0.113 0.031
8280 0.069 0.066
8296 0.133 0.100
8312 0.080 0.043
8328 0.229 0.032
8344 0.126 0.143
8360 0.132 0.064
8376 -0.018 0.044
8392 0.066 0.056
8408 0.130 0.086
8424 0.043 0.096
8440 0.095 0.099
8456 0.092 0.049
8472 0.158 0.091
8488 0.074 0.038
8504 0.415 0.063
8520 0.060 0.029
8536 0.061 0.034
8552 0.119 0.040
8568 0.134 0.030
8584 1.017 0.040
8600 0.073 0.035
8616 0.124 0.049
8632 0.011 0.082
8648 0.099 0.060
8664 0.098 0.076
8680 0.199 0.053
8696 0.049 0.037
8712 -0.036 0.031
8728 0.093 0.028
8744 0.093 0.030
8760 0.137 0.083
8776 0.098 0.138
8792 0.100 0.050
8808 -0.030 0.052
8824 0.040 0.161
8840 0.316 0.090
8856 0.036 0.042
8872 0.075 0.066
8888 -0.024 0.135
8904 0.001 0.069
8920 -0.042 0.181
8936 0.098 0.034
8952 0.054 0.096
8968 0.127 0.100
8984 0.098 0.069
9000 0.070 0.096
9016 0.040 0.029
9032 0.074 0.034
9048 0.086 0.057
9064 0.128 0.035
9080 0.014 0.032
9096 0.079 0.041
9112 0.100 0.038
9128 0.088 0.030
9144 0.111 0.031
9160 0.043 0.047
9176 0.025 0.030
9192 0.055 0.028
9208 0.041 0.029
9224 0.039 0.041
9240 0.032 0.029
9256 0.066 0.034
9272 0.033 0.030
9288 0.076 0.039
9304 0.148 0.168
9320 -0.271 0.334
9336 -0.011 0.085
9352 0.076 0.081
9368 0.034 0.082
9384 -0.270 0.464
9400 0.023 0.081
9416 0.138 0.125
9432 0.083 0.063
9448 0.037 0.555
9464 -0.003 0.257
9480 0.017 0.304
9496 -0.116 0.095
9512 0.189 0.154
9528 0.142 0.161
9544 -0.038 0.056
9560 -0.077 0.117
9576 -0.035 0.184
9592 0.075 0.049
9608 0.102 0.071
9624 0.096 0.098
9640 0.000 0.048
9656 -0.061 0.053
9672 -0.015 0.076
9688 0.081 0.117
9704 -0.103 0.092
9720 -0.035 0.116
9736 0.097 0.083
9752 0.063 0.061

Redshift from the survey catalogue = 0.71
